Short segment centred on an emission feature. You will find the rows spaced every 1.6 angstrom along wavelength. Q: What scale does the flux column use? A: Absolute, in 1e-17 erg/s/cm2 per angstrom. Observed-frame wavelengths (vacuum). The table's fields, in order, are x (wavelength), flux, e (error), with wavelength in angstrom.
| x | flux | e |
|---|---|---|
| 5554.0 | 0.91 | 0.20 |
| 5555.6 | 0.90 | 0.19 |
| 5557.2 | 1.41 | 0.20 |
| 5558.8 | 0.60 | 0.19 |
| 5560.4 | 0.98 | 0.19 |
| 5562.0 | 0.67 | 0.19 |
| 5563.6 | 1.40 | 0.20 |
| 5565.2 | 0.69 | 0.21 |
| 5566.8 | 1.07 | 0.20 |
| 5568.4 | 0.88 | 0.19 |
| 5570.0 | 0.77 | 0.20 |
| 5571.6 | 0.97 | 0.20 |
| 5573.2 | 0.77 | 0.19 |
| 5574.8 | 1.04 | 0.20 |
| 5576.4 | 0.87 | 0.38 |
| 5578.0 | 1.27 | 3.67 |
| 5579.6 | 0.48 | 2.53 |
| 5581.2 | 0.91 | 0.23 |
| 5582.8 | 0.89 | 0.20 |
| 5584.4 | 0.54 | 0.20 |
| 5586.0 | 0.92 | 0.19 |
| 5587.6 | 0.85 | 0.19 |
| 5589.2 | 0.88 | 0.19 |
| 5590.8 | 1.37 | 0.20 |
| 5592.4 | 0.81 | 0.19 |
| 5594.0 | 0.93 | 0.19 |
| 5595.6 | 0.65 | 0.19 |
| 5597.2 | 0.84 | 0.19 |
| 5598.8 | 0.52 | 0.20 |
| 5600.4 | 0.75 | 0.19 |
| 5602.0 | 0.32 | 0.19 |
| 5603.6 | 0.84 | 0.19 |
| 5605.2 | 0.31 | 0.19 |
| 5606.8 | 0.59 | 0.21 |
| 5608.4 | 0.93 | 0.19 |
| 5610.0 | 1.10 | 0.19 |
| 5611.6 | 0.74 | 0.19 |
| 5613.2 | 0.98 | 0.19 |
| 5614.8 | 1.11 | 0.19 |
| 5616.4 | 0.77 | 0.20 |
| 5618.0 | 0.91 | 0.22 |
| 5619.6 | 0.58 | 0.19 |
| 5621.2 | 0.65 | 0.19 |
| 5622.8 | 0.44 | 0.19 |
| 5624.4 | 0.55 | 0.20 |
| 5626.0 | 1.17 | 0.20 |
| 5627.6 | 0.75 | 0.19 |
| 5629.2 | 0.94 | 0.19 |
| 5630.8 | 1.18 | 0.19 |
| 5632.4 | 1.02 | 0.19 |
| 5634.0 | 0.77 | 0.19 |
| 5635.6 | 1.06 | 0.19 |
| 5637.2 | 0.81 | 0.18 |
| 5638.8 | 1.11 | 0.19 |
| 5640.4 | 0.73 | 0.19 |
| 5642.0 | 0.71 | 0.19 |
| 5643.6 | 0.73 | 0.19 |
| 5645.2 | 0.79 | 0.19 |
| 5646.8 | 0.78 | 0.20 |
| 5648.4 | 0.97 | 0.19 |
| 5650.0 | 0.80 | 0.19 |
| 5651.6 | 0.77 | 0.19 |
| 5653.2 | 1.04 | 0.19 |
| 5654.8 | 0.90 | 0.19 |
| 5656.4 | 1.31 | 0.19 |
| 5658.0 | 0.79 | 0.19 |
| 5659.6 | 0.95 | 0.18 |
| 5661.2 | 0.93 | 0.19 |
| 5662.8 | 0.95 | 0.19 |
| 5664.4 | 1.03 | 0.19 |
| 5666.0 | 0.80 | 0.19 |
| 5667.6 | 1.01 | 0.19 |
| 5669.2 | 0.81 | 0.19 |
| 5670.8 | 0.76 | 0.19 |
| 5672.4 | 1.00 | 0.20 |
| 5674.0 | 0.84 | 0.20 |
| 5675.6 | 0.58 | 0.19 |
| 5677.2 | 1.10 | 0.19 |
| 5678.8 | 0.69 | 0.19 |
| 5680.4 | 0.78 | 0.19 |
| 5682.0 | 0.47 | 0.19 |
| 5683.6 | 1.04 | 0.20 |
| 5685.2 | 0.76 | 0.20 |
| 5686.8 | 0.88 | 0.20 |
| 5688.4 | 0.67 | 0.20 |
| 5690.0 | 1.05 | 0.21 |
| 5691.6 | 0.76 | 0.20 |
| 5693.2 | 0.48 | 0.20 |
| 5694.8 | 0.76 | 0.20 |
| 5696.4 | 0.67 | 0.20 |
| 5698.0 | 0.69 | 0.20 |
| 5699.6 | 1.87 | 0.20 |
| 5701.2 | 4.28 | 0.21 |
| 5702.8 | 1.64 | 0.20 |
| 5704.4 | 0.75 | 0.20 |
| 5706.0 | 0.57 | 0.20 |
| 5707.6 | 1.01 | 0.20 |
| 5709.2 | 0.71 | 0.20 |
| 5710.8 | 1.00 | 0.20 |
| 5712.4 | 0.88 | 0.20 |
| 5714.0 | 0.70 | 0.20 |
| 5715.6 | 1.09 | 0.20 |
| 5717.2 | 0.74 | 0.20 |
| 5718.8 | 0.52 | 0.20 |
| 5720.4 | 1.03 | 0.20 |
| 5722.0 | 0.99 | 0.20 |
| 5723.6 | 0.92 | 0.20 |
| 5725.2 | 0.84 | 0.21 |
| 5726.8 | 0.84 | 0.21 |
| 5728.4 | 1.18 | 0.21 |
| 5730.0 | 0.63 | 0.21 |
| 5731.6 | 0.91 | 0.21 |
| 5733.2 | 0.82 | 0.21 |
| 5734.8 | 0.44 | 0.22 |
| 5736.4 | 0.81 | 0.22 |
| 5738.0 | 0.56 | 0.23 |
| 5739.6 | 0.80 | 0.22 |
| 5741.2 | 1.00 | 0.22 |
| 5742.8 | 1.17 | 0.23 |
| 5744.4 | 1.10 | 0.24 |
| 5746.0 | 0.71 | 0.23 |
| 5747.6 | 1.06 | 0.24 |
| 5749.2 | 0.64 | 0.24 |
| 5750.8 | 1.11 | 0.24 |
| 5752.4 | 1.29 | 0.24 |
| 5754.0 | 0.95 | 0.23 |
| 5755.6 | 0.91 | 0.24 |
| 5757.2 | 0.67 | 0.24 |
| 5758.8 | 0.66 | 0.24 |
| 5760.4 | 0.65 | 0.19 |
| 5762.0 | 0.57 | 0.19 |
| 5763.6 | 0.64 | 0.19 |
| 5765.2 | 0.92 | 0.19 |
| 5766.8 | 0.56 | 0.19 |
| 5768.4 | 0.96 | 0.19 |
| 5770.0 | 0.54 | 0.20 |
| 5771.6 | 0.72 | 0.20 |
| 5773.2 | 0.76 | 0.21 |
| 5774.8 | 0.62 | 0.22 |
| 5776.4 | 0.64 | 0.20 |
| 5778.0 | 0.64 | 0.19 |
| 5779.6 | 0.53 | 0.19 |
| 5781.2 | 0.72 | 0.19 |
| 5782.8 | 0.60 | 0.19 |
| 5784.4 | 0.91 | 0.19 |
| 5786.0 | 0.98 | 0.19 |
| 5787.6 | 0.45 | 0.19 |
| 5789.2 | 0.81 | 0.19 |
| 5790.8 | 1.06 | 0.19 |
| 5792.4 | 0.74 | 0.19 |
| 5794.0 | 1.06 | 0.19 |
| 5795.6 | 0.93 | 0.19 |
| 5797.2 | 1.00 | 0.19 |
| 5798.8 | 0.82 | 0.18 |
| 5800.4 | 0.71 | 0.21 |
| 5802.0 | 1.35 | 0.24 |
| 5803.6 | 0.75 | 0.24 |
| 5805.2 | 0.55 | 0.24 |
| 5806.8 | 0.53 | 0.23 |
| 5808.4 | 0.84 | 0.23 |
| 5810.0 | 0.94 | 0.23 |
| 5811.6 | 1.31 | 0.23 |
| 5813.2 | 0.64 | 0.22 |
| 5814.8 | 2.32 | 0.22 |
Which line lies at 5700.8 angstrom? Hbeta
